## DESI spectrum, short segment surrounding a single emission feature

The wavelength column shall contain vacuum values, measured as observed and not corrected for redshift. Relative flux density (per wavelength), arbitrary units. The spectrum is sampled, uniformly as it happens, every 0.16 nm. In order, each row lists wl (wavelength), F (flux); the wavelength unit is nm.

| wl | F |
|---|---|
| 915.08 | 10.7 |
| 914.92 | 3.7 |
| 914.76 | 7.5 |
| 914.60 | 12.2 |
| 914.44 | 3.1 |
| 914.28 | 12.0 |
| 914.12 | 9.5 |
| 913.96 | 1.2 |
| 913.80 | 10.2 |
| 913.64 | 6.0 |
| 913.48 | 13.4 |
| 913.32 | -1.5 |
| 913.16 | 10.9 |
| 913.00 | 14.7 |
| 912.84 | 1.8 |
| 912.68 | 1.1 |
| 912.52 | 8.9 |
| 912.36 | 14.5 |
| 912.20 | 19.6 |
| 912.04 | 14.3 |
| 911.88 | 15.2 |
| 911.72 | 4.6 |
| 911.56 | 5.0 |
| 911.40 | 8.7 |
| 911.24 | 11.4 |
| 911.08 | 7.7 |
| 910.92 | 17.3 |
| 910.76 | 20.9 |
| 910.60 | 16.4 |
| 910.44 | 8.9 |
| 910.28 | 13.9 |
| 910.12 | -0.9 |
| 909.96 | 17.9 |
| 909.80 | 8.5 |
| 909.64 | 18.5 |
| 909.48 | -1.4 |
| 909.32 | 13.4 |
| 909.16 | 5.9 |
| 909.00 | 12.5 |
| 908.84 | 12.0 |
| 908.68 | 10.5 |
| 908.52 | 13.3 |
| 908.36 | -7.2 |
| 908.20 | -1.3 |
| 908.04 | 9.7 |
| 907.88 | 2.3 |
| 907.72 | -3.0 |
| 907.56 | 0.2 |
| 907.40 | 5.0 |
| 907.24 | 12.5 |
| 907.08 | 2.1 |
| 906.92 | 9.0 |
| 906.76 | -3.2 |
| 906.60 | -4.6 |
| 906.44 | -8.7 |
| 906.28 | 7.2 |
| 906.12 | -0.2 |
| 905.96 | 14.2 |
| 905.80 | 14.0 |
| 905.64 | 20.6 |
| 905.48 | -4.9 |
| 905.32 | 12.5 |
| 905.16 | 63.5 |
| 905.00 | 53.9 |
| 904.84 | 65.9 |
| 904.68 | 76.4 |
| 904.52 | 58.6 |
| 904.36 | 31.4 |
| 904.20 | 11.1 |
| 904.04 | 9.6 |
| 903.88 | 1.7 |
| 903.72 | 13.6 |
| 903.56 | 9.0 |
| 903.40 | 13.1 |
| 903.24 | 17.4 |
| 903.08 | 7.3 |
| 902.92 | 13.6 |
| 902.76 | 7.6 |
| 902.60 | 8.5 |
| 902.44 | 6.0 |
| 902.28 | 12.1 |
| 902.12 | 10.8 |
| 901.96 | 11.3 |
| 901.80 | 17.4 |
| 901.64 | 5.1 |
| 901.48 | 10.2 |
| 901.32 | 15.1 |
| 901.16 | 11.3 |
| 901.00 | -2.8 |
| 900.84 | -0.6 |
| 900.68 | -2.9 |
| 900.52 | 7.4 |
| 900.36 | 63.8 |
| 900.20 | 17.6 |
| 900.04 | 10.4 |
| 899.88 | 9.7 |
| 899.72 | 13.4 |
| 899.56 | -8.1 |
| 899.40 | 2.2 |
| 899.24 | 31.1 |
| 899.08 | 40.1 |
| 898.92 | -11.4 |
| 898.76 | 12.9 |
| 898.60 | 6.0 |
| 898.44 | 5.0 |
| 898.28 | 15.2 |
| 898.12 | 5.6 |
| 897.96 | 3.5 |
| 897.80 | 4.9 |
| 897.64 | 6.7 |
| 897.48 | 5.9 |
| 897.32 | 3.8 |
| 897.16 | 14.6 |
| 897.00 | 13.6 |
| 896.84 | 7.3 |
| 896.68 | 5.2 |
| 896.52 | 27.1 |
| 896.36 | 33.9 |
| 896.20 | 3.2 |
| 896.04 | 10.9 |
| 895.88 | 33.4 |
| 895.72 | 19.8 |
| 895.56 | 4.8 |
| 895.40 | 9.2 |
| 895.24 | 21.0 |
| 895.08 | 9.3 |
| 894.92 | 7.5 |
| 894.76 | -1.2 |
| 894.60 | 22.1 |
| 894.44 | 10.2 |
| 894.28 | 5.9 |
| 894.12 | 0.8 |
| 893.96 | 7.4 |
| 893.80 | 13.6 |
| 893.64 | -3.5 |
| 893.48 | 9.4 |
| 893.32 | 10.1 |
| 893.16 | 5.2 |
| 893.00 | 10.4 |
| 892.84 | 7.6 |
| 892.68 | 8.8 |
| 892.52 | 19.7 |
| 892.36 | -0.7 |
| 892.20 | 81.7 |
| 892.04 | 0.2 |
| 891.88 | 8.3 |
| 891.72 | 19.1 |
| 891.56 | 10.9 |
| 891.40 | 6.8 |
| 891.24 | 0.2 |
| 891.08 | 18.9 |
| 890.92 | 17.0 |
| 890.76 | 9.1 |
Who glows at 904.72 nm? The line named [O III] 5007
